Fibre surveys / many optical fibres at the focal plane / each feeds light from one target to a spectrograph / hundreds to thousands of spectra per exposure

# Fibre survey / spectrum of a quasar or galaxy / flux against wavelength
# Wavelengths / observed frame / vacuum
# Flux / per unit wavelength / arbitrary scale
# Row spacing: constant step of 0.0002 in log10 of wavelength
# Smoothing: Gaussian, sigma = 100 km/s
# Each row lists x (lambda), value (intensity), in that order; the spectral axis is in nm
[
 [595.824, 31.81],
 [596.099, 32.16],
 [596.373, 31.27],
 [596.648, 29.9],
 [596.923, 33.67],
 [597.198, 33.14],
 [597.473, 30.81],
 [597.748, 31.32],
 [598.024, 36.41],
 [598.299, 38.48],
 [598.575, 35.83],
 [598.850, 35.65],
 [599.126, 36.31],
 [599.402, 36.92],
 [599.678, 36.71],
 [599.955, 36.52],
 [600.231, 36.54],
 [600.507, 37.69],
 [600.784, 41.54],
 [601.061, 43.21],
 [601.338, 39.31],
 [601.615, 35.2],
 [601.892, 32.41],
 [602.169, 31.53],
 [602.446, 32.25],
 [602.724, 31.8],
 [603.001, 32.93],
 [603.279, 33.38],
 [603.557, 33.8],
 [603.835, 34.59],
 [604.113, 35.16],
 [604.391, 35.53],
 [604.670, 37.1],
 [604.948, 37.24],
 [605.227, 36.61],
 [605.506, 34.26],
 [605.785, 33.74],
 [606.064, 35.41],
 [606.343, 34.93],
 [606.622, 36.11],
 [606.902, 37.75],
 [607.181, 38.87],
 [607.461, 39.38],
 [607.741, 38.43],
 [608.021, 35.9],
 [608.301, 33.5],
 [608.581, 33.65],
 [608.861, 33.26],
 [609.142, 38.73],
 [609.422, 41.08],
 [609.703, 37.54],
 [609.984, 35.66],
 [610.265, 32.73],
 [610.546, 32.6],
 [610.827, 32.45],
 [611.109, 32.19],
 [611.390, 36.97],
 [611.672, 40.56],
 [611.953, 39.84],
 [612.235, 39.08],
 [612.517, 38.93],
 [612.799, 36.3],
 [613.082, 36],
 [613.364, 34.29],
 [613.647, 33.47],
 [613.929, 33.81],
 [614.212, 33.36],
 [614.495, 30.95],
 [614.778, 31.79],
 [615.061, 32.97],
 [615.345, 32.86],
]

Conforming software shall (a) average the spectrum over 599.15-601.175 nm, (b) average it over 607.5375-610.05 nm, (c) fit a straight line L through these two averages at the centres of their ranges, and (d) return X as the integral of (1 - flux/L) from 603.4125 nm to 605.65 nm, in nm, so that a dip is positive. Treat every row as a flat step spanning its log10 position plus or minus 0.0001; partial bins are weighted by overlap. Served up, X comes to 0.11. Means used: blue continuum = 38.3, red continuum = 36.5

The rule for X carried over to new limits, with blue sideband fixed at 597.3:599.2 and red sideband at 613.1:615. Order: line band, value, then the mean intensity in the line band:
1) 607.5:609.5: -0.15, 36.4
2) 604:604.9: -0.05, 36.1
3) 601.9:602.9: 0.07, 32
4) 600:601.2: -0.17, 39.5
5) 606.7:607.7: -0.13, 38.5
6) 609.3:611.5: -0.10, 35.1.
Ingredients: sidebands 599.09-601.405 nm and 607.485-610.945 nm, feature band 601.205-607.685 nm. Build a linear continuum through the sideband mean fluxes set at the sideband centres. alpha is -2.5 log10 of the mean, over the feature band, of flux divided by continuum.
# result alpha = 0.05 mag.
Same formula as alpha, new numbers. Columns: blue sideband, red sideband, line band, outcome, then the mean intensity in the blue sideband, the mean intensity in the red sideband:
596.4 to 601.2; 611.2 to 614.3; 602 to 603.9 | 0.101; 35.8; 36.6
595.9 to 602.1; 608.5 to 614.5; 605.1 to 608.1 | -0.027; 35.4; 35.7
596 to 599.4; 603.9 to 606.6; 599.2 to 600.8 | -0.088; 33.9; 35.6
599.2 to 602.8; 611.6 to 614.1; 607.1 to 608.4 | -0.019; 36.4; 36.8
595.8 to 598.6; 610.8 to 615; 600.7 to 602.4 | -0.095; 33.1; 35.4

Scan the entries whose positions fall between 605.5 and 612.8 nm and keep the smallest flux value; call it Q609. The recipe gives 32.19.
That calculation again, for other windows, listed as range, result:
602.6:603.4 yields 31.8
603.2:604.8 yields 33.38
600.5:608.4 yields 31.53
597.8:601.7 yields 35.2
